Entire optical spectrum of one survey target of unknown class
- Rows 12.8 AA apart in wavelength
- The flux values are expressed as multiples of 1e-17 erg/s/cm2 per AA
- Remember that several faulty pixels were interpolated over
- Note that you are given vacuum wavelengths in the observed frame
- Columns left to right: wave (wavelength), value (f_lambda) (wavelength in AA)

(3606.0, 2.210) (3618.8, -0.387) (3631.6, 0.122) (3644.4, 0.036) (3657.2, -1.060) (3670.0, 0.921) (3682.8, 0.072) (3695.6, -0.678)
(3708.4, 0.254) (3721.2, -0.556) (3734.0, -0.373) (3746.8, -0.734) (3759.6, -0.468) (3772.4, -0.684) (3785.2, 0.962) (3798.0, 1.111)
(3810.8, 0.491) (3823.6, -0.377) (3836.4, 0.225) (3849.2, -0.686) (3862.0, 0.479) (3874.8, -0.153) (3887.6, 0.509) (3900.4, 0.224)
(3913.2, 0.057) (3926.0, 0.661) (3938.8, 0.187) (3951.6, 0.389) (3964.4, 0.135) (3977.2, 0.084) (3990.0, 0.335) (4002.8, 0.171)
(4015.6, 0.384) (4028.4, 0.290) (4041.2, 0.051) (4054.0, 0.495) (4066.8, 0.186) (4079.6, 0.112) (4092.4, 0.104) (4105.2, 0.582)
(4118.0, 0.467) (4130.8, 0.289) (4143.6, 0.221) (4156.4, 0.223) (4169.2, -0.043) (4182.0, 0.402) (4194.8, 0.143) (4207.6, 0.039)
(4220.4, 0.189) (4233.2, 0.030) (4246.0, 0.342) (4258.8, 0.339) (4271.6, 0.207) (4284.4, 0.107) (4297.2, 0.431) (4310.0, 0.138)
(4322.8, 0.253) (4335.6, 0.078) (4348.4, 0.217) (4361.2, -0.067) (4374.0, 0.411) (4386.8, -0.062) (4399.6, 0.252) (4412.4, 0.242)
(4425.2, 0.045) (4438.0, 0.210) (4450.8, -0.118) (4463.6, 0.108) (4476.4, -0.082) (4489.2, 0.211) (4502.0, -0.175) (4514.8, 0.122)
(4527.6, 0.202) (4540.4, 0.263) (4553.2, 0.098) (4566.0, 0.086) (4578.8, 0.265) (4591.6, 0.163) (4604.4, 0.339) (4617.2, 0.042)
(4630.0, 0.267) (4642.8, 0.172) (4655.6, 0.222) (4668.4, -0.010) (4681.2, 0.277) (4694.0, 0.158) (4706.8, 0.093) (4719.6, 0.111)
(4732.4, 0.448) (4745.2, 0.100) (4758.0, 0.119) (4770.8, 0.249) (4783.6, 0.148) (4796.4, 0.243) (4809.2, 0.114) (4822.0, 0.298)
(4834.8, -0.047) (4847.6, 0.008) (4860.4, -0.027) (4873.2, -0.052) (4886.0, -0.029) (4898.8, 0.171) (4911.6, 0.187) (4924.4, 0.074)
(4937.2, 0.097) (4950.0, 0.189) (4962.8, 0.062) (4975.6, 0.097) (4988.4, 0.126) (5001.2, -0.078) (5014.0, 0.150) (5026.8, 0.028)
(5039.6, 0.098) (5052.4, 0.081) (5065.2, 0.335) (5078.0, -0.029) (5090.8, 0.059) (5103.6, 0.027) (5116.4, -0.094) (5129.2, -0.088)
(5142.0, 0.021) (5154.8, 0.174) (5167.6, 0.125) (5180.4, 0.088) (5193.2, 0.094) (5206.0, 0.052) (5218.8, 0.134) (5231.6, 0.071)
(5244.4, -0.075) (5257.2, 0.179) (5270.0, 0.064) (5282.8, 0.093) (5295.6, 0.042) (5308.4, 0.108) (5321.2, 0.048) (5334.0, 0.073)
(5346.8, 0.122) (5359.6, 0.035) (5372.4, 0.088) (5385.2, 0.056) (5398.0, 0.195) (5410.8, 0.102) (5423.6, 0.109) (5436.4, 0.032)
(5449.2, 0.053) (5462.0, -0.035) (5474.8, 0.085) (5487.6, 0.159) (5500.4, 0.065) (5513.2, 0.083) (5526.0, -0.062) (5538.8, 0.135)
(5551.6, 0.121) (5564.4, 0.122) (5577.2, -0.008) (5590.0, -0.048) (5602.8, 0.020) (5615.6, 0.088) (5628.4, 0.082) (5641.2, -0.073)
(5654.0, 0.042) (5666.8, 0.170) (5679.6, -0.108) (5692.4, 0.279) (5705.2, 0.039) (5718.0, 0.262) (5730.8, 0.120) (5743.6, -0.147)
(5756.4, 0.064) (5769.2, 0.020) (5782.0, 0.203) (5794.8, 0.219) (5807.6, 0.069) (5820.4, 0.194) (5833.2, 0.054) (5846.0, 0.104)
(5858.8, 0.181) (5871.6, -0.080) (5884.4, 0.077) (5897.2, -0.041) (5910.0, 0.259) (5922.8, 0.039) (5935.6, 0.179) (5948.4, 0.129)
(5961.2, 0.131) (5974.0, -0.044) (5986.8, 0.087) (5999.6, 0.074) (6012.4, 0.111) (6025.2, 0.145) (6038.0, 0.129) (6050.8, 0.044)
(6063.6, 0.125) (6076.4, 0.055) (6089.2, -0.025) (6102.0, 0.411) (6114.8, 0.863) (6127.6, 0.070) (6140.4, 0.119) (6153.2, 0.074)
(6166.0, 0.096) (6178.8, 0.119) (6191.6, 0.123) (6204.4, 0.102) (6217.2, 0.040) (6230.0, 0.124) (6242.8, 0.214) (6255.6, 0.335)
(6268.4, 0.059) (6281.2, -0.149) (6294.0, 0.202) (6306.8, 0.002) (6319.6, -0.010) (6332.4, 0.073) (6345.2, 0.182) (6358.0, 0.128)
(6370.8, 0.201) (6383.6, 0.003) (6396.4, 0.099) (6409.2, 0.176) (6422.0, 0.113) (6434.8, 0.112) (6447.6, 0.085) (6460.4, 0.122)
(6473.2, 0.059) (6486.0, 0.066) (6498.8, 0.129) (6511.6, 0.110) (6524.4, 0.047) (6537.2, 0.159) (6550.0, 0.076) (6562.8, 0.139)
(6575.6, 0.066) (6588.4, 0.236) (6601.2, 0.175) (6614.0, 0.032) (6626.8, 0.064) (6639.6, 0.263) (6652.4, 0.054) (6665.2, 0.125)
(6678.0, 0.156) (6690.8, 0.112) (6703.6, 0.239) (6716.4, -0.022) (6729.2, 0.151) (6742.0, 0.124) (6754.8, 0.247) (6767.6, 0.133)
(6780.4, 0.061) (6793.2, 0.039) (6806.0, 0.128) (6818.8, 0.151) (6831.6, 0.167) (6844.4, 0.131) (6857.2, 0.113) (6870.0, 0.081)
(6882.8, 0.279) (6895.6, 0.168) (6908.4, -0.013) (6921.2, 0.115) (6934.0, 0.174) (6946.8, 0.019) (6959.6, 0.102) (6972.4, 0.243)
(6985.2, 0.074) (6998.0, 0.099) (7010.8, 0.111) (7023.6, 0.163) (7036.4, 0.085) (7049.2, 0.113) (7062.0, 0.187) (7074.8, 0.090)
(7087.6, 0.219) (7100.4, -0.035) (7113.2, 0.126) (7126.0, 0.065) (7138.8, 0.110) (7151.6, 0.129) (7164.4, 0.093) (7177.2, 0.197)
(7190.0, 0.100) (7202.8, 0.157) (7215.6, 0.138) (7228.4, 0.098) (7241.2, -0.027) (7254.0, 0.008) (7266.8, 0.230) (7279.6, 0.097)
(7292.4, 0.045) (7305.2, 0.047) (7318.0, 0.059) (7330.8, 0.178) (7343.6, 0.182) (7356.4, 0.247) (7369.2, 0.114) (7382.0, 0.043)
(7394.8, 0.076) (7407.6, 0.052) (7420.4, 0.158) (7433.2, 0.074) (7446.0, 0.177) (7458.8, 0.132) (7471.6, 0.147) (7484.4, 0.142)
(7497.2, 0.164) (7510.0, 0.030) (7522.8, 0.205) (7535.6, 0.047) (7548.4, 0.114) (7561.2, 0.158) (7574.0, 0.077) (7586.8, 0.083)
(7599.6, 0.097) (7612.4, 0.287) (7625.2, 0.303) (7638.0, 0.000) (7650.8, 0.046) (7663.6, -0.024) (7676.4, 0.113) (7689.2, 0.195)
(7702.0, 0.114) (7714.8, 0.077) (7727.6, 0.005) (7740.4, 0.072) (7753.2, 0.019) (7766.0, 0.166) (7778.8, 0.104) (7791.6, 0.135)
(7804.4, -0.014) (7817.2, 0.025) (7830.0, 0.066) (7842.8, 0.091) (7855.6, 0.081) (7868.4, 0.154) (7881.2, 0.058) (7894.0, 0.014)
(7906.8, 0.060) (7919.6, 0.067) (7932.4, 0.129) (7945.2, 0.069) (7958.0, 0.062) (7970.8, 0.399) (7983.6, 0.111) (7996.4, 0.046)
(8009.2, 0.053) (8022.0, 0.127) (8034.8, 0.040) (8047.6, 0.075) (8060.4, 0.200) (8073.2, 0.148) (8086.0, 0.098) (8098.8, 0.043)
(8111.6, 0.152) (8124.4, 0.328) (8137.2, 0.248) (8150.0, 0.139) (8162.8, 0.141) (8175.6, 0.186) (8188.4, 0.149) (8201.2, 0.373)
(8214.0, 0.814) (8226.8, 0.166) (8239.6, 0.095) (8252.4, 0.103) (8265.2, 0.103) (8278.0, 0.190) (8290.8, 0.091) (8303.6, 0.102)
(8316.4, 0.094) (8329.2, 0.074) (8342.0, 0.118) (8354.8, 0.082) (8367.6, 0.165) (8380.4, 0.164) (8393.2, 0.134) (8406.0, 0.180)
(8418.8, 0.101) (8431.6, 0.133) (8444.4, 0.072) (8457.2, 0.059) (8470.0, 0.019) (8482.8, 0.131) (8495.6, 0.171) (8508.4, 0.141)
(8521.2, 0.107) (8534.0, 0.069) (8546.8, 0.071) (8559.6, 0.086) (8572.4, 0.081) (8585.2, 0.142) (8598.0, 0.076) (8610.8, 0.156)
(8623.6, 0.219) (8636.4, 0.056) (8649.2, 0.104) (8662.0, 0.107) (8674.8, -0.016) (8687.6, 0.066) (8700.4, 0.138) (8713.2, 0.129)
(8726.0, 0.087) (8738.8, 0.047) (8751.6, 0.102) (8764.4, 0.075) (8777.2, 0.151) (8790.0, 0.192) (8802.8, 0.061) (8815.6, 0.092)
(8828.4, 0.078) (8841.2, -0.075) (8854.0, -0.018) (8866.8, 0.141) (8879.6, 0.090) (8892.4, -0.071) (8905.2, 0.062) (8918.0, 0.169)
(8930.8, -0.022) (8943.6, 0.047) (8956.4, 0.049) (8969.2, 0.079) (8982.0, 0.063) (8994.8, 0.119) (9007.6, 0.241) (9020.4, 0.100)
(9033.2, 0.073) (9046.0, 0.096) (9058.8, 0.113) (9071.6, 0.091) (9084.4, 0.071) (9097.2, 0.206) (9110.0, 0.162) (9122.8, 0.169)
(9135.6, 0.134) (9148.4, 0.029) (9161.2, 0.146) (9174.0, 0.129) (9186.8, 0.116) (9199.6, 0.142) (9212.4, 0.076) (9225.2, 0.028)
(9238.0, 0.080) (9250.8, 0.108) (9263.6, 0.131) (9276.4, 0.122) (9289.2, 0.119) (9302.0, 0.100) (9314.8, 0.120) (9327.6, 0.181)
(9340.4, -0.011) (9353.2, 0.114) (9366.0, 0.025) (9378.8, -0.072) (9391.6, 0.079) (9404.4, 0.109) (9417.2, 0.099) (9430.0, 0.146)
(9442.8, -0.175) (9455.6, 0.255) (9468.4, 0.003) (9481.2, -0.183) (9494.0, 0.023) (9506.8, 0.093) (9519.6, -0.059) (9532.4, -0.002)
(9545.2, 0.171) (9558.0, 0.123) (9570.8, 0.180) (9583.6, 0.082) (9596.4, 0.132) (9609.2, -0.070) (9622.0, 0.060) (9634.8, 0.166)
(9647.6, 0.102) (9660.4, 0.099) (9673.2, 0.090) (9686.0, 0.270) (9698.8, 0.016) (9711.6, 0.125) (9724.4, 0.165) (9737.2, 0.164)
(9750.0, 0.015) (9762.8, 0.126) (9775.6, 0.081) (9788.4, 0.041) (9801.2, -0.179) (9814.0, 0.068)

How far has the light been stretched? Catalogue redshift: 0.64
